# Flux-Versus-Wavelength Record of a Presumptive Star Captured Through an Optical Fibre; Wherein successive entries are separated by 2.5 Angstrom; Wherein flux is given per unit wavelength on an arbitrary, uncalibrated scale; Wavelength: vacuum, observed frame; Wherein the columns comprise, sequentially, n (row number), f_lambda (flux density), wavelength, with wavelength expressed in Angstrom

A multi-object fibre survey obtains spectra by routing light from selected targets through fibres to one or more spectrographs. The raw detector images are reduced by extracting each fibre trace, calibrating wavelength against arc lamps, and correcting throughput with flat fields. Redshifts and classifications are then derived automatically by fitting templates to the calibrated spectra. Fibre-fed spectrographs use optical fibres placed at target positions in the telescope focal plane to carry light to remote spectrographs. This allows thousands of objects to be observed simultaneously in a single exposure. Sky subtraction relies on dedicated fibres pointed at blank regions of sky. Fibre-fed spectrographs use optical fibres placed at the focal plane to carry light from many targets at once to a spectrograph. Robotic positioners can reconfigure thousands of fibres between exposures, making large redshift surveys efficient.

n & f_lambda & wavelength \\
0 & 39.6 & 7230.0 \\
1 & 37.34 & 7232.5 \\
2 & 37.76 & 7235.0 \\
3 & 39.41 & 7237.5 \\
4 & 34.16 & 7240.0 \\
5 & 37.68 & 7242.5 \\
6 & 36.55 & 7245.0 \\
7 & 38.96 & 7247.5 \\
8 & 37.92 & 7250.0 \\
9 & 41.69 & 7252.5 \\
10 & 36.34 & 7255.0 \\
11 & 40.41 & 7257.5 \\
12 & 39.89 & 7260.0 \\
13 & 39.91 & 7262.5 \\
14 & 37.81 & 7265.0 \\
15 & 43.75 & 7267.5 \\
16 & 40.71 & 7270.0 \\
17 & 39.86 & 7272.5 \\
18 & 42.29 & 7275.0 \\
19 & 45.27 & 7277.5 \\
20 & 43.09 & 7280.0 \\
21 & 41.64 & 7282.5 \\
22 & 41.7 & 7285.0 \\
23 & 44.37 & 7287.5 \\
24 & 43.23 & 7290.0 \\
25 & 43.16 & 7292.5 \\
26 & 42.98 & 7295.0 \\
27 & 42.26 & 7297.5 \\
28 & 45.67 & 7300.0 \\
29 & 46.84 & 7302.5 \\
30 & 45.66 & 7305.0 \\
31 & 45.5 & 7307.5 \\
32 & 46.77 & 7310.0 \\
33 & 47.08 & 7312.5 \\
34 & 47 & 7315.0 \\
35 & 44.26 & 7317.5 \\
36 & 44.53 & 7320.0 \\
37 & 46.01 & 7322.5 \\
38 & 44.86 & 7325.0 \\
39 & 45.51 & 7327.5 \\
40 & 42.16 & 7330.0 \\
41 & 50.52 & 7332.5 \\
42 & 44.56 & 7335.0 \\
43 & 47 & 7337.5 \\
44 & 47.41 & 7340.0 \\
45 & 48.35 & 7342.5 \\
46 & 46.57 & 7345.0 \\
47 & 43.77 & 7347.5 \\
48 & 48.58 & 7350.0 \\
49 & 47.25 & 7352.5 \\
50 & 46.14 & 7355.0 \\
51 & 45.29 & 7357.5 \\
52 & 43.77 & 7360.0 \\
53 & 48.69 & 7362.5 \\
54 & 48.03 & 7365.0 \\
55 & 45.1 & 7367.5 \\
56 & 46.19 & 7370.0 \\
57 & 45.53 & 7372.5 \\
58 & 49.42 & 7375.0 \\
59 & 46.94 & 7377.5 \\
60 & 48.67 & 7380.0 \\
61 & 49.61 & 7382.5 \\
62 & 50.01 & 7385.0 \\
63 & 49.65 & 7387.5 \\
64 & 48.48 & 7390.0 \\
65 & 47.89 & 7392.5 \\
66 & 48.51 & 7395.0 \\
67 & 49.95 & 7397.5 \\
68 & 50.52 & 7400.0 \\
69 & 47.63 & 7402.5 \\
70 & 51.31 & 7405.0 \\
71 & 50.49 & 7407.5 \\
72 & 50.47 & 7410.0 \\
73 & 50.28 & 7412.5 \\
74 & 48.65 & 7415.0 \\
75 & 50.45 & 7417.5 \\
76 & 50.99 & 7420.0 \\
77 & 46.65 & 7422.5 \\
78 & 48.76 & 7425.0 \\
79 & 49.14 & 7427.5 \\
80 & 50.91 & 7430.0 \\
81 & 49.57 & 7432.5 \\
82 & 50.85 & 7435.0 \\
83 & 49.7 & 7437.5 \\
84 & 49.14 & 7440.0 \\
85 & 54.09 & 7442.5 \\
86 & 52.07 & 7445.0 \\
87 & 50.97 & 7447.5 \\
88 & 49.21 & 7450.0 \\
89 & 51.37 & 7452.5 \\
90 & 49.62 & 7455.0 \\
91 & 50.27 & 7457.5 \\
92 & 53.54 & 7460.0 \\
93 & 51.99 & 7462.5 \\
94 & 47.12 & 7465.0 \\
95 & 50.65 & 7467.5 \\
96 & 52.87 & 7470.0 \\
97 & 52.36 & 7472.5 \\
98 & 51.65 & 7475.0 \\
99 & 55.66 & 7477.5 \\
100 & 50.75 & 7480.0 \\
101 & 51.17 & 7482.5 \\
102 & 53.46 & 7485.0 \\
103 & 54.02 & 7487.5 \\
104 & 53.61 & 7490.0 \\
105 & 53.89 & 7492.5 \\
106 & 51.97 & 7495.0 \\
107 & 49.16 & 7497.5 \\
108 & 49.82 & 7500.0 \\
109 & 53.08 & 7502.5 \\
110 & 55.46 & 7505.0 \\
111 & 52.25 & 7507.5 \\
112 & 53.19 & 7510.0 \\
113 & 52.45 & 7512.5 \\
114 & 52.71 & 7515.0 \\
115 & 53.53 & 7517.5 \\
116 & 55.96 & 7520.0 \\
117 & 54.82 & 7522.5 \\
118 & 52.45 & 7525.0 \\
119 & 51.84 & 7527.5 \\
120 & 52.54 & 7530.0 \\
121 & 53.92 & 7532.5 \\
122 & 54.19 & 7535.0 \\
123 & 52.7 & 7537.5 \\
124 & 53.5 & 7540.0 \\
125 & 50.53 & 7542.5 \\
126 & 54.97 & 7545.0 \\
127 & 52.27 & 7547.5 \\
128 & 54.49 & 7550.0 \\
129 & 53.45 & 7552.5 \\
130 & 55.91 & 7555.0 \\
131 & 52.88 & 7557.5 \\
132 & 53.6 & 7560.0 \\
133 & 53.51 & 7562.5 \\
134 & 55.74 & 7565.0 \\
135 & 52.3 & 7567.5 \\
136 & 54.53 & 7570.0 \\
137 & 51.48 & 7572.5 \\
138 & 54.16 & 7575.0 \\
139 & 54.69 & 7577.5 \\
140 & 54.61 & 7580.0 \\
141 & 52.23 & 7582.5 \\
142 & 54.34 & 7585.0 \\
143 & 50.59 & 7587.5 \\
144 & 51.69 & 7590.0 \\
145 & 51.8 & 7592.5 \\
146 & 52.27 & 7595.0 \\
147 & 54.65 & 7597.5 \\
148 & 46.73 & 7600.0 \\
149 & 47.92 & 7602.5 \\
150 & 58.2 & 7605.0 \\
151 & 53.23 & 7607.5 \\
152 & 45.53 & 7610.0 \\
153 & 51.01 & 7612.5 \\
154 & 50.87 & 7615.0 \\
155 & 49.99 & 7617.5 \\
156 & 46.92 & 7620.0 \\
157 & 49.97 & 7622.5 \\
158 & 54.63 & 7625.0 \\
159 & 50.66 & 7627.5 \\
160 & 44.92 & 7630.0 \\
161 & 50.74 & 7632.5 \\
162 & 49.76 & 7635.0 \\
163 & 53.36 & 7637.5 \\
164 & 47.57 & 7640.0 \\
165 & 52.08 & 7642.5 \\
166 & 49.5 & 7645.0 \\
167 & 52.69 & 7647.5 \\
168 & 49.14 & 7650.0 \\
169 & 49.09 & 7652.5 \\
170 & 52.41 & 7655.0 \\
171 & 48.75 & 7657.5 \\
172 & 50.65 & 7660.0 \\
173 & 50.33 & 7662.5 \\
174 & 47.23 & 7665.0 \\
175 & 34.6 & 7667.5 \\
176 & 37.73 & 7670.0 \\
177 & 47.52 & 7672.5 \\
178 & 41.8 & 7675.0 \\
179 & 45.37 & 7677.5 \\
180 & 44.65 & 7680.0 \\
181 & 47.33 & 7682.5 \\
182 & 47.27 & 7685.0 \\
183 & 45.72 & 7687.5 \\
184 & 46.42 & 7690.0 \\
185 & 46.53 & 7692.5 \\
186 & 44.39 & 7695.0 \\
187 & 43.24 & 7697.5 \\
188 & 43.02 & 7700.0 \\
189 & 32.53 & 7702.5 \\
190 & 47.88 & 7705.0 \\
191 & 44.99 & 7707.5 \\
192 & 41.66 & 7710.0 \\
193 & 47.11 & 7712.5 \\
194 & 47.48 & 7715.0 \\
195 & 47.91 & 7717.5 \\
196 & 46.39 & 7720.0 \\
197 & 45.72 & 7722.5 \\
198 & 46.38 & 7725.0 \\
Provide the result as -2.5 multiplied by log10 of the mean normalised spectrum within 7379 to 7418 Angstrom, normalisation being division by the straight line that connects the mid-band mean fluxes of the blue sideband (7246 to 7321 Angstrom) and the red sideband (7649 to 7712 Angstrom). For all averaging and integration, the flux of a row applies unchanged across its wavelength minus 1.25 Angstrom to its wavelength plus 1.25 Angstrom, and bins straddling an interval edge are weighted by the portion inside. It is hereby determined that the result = -0.14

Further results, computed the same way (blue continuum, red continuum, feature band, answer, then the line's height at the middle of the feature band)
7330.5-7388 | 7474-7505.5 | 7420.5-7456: 0.005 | 50.4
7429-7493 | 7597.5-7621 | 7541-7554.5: -0.052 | 50.8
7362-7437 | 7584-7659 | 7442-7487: -0.045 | 49.5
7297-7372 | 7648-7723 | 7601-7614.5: -0.121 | 45.7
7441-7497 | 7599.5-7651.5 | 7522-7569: -0.048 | 51.1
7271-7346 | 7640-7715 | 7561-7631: -0.135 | 45.7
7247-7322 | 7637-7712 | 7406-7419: -0.145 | 43.9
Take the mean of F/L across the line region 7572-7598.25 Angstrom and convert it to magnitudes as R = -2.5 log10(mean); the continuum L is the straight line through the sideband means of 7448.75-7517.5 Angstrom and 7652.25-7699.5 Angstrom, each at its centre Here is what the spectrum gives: -0.09 mag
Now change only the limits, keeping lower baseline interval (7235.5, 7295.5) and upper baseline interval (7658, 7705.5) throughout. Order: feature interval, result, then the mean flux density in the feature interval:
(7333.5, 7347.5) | -0.13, 46.6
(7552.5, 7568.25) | -0.24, 54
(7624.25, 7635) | -0.14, 50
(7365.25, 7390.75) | -0.16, 48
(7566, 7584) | -0.23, 53.5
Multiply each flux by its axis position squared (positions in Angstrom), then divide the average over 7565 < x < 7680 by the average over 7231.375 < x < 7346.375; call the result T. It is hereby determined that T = 1.3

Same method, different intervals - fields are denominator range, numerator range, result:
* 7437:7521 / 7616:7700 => 0.96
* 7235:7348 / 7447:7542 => 1.29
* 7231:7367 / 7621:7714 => 1.19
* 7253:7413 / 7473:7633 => 1.22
